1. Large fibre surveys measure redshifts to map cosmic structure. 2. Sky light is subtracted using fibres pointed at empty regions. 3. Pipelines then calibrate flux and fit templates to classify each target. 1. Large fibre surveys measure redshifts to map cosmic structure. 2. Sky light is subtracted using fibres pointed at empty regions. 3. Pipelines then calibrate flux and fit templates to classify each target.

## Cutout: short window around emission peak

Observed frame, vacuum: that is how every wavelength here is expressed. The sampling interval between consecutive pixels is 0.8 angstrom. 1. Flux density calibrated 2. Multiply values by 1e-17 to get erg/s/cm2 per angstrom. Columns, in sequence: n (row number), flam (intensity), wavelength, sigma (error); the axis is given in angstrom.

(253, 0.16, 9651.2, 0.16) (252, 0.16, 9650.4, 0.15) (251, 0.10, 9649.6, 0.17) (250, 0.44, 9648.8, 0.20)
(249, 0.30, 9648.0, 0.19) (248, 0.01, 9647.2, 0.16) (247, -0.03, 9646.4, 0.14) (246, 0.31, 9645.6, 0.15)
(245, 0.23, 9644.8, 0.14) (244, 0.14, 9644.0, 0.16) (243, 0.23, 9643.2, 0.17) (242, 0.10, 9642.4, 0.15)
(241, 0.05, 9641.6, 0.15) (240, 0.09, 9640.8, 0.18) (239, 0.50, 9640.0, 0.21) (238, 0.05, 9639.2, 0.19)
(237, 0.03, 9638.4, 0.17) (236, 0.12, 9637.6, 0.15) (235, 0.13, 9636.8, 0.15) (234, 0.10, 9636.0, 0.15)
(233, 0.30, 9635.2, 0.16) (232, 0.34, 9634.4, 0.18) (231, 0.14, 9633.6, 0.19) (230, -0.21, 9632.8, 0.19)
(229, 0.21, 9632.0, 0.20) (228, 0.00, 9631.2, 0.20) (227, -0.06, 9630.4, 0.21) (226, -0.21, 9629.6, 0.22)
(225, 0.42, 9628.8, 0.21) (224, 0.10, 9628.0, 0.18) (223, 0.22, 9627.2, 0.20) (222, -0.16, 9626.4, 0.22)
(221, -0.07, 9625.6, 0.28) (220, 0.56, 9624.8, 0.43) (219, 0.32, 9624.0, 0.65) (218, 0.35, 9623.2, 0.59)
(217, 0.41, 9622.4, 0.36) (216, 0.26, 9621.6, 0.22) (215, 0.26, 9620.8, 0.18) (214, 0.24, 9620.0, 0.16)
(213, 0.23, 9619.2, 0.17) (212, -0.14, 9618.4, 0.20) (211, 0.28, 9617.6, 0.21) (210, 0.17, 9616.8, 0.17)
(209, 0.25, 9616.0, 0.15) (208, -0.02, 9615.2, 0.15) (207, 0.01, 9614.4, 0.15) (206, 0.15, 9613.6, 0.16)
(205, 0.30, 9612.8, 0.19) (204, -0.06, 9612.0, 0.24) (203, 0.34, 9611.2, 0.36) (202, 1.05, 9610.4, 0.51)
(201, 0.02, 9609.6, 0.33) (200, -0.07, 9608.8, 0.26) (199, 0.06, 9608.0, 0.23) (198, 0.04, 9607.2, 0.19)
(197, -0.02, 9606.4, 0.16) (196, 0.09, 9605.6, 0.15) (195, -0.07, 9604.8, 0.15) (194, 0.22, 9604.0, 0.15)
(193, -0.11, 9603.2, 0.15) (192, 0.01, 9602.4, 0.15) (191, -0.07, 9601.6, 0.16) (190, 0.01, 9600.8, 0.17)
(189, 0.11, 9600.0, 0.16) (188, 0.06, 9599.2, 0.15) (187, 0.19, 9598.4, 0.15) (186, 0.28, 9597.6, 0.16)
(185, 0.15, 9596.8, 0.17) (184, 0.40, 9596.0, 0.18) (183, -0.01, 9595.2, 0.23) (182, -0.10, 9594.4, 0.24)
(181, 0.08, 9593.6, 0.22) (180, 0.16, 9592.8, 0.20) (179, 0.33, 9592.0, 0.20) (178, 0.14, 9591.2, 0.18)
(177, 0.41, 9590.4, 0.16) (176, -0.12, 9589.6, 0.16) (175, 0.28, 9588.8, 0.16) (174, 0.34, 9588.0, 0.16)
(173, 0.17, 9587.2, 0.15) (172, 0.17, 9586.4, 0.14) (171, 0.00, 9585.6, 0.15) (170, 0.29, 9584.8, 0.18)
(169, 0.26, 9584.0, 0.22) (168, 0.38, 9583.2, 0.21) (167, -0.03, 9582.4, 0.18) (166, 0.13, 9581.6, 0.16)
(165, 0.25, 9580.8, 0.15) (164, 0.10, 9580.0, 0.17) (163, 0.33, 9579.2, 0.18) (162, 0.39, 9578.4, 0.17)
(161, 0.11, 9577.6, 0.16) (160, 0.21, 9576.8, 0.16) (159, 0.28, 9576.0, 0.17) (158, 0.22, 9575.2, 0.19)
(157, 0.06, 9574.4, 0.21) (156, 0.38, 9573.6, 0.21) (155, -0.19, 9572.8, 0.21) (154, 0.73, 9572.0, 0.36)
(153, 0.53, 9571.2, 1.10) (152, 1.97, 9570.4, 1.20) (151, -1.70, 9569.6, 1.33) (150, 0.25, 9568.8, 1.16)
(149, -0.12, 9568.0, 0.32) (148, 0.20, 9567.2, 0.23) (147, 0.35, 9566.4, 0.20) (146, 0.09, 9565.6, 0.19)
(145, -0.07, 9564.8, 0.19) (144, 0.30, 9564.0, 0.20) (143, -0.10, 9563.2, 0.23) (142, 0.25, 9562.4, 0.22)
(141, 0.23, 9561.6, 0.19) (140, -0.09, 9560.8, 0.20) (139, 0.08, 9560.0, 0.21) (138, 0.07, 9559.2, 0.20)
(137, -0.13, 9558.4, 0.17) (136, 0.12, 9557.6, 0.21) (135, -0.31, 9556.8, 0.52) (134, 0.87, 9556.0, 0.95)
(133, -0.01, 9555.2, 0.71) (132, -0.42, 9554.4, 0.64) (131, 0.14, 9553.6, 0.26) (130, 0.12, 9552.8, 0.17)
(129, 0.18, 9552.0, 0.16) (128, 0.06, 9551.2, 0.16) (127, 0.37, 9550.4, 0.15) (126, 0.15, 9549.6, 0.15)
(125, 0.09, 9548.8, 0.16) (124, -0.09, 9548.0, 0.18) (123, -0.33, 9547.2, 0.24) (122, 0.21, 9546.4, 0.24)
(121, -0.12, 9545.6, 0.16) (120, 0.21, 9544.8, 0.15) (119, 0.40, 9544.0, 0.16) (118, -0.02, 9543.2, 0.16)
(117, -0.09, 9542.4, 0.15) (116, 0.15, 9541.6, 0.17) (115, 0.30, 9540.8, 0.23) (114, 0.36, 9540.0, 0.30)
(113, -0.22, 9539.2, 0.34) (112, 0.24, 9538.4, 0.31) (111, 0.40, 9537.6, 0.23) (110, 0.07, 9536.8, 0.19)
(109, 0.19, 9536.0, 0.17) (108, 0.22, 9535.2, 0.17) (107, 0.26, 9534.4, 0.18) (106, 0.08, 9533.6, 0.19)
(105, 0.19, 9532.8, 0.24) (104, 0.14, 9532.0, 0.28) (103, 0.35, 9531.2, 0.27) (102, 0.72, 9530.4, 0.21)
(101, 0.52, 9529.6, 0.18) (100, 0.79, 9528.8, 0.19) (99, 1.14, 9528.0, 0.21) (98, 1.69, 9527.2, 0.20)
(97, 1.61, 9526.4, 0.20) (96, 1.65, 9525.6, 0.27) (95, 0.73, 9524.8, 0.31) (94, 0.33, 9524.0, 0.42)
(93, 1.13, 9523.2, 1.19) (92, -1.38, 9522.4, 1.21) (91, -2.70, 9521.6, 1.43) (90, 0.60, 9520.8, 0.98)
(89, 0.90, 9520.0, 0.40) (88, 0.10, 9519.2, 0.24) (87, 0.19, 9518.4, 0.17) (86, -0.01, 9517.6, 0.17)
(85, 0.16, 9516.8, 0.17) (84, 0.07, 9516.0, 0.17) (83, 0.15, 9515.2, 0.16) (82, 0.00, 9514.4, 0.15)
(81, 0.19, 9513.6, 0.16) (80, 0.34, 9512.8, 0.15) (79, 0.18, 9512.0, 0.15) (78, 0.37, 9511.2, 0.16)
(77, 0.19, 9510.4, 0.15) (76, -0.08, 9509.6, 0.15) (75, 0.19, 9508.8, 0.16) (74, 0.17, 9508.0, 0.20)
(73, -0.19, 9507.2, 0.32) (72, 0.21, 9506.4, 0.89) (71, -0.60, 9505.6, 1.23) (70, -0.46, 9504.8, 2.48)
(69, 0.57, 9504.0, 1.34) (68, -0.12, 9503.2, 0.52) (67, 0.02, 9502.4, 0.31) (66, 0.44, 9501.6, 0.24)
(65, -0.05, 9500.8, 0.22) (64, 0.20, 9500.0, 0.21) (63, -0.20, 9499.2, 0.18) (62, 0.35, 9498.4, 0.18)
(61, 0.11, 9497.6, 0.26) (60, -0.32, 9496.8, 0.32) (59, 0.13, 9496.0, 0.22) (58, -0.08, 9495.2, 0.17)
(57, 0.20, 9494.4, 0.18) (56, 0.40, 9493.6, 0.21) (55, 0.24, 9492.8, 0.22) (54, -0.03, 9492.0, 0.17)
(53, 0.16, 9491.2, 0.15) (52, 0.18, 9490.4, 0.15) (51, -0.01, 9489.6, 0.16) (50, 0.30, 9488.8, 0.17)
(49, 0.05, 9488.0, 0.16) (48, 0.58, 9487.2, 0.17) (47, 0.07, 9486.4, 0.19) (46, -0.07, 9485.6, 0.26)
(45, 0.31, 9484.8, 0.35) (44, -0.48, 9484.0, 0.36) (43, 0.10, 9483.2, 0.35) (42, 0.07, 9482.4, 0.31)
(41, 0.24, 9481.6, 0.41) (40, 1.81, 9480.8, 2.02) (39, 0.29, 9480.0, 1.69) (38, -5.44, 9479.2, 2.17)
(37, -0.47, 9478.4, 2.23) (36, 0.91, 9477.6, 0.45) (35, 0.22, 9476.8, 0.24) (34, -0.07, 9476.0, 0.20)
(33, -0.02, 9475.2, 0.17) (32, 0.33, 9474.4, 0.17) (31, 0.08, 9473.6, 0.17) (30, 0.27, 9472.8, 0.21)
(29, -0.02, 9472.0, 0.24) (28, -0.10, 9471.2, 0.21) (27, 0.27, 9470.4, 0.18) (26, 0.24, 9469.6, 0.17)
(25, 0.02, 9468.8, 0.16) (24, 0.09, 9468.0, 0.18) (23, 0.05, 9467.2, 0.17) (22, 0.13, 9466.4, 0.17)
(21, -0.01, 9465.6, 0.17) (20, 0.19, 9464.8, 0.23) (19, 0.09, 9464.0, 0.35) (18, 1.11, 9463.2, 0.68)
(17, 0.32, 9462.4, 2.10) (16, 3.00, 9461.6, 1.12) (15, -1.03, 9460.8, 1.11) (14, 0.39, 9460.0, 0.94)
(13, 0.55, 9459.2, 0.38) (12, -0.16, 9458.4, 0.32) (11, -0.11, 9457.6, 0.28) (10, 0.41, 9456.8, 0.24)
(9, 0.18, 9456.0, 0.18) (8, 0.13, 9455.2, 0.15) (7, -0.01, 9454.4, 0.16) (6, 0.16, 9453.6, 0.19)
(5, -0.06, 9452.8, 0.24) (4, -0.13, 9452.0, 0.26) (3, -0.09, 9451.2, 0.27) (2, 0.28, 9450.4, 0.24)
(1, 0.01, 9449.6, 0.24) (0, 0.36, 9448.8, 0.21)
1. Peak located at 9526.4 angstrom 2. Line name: H-beta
